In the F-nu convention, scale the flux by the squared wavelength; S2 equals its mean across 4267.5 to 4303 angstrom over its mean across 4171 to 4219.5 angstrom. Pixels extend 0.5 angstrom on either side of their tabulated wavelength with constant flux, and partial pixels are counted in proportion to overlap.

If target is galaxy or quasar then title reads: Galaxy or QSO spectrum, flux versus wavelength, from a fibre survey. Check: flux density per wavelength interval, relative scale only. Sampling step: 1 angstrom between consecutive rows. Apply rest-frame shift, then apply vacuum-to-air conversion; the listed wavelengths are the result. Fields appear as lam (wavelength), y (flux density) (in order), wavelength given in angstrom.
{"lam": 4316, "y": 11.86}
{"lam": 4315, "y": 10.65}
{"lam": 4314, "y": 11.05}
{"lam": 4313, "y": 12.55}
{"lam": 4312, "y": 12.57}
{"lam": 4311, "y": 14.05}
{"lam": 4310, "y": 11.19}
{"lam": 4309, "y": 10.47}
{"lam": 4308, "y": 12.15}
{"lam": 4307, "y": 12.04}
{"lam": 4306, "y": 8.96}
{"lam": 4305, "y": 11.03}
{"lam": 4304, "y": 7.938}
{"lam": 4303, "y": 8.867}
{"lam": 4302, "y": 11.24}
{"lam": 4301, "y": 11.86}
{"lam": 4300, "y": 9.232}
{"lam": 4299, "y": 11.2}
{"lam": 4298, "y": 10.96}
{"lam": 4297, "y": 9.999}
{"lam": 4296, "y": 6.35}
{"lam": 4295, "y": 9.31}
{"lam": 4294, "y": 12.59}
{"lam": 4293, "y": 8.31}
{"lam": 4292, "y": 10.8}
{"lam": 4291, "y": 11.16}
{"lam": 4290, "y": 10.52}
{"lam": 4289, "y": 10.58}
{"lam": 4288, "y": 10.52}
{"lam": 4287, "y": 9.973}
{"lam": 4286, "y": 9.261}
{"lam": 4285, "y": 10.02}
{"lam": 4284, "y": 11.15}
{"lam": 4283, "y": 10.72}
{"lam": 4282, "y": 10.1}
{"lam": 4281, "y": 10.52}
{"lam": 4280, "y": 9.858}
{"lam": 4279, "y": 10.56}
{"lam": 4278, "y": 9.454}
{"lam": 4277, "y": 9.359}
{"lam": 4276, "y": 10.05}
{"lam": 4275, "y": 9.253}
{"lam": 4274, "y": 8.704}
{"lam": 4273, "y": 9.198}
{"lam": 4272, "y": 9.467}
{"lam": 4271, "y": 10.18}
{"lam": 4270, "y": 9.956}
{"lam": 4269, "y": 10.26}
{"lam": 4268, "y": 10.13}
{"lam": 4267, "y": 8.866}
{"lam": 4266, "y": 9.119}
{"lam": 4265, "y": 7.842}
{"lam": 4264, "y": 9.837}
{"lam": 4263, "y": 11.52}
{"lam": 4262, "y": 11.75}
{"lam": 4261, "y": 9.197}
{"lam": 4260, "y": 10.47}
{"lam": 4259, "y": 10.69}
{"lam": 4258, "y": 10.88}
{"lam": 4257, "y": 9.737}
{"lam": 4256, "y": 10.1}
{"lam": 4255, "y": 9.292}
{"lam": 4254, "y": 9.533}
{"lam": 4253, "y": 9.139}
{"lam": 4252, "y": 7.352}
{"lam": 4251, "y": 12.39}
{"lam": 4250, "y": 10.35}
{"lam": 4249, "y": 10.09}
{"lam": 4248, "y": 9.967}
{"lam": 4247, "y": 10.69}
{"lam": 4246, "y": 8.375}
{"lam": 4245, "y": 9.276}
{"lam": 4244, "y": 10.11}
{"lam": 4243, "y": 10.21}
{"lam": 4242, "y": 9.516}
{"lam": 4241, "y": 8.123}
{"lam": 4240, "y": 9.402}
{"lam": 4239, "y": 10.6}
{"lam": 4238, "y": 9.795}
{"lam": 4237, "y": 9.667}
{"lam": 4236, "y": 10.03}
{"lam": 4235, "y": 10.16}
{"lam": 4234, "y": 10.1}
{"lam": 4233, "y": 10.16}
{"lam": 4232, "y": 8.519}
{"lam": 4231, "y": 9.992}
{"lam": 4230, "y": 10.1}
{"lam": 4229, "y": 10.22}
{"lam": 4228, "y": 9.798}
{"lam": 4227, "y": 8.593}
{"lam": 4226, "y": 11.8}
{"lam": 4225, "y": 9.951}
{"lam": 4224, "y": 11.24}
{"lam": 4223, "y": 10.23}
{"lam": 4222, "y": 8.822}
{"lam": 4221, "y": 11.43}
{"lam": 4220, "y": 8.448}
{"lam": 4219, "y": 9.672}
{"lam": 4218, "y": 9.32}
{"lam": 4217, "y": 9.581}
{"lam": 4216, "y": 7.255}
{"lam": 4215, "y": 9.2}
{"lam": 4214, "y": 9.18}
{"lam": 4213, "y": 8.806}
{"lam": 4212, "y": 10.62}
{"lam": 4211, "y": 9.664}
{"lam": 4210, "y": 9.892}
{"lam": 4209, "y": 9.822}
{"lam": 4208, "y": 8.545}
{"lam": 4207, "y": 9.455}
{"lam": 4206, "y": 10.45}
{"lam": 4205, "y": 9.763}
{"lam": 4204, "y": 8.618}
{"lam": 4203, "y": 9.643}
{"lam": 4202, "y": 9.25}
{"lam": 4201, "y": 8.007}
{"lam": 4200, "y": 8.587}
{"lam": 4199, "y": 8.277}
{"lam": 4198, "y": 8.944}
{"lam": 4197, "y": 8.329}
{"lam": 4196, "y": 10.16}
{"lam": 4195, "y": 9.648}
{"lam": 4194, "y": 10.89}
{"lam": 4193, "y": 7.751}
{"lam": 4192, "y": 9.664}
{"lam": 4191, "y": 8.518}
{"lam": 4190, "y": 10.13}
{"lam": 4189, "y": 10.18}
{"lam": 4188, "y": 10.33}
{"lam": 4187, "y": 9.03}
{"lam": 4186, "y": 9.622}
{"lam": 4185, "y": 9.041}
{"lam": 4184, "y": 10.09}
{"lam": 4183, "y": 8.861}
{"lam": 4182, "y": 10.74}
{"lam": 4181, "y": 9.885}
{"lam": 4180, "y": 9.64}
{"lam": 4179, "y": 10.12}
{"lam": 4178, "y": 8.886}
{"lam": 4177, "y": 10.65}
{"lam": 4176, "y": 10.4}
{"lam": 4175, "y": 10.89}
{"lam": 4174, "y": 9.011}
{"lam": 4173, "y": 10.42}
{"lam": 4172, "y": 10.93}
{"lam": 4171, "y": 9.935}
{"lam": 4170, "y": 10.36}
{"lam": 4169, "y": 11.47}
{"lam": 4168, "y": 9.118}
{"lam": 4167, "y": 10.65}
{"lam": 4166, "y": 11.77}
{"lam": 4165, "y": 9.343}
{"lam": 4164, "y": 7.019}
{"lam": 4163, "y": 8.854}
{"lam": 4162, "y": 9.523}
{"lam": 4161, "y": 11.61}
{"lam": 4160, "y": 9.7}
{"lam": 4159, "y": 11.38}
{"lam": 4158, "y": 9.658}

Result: 1.10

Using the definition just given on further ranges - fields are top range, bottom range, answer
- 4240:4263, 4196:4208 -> 1.12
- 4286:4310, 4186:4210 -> 1.15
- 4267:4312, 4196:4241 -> 1.11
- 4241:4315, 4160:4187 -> 1.07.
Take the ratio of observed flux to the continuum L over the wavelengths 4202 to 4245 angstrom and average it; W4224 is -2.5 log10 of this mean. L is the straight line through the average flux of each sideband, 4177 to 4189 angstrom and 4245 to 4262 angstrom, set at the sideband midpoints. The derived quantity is 0.02 mag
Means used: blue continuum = 9.72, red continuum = 9.93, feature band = 9.67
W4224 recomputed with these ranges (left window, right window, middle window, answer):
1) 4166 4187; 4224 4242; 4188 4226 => 0.056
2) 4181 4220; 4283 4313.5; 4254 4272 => 0.018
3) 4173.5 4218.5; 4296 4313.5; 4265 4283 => 0.082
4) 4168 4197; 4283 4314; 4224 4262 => 0.037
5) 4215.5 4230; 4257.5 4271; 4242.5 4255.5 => 0.020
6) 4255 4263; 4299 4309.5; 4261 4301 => 0.046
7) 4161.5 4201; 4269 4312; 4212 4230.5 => 0.023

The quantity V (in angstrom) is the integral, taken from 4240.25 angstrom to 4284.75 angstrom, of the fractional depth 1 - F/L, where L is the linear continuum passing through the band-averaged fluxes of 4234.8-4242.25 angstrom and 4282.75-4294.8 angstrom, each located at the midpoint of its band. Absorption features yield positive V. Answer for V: 0.8 angstrom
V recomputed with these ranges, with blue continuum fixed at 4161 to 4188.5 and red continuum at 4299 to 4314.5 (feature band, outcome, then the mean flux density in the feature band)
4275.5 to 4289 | 0.8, 10.1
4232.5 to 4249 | 1.1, 9.77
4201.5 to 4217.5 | 1.3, 9.36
